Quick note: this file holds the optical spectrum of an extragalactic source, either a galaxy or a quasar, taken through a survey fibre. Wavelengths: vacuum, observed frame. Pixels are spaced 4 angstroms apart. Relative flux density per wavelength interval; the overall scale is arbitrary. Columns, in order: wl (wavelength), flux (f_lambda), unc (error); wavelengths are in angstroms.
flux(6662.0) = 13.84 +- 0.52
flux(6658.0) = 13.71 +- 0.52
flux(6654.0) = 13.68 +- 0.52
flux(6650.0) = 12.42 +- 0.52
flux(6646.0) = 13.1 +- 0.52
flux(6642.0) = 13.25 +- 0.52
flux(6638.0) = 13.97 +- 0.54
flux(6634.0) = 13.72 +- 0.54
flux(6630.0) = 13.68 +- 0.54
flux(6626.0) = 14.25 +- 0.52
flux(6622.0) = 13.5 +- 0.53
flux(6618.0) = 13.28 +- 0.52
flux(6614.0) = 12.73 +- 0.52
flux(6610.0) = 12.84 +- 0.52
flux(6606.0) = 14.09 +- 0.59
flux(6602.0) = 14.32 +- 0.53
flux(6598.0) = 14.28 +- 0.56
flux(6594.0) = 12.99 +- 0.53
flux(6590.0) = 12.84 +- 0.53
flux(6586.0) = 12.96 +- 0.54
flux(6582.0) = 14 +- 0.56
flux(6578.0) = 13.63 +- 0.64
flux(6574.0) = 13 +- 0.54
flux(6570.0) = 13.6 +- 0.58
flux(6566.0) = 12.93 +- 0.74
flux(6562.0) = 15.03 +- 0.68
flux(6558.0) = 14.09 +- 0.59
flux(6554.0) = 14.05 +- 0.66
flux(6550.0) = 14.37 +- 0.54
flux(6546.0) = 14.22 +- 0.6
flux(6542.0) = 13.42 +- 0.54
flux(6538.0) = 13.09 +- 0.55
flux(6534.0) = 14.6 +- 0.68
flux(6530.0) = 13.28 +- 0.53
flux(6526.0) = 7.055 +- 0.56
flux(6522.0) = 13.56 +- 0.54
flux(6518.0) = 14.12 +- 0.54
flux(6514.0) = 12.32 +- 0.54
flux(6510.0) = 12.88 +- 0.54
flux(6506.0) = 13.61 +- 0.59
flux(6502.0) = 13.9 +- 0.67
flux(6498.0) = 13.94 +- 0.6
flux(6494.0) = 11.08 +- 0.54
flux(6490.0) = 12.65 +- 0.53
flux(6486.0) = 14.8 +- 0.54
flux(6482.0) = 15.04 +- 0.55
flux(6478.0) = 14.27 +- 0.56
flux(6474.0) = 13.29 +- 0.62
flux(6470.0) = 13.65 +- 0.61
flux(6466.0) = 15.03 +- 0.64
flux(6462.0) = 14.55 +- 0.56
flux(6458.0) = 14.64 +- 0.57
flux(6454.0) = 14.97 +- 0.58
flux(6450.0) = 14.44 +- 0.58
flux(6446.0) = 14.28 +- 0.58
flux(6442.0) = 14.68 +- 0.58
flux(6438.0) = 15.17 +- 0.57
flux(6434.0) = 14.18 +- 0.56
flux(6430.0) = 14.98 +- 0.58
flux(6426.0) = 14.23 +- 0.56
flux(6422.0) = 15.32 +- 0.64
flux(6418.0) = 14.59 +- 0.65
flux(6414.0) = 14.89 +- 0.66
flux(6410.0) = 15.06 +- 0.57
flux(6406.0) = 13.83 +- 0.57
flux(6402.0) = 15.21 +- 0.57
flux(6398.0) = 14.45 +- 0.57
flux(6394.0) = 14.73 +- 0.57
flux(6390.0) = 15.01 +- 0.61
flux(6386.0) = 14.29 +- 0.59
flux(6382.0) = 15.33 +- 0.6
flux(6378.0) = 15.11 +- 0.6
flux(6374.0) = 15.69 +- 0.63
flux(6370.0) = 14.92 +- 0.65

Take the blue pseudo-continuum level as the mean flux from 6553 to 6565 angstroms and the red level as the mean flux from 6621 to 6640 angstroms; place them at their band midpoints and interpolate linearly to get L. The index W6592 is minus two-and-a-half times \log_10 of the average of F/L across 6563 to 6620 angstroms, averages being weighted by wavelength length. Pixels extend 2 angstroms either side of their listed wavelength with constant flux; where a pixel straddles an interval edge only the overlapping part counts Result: 0.053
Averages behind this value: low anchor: 14.3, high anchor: 13.8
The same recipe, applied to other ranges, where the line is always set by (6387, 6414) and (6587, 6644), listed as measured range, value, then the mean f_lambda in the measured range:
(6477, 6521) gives 0.05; 13.5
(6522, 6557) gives 0.07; 13.1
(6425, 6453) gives -0.01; 14.6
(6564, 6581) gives 0.04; 13.3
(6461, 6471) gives -0.01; 14.5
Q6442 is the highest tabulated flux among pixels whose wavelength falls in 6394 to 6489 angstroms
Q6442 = 15.32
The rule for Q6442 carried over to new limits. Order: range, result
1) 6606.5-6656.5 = 14.25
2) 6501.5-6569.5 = 15.03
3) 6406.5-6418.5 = 15.06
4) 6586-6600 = 14.28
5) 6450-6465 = 14.97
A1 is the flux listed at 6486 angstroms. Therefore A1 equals 14.8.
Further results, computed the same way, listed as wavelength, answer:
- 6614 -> 12.73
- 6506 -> 13.61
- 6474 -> 13.29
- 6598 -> 14.28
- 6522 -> 13.56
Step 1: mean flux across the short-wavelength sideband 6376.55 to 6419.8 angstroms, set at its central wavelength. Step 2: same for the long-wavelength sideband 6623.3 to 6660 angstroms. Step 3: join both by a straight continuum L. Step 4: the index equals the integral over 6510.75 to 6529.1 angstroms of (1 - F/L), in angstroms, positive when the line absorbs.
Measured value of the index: 2.9 angstroms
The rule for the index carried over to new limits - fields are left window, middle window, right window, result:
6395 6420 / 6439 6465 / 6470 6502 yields -1.0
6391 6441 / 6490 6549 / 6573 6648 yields 4.7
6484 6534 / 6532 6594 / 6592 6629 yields -2.2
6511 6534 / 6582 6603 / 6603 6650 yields -0.6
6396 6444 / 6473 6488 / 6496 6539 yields -0.9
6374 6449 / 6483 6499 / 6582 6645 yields 1.2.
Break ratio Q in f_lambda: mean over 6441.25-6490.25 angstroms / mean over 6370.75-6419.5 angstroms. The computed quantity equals 1.0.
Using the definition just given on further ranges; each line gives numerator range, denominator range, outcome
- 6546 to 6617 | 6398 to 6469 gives 0.93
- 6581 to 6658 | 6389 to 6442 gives 0.91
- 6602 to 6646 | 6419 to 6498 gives 0.95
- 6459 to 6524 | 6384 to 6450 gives 0.93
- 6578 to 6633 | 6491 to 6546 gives 1.05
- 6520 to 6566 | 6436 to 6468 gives 0.91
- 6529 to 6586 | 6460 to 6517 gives 1.01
